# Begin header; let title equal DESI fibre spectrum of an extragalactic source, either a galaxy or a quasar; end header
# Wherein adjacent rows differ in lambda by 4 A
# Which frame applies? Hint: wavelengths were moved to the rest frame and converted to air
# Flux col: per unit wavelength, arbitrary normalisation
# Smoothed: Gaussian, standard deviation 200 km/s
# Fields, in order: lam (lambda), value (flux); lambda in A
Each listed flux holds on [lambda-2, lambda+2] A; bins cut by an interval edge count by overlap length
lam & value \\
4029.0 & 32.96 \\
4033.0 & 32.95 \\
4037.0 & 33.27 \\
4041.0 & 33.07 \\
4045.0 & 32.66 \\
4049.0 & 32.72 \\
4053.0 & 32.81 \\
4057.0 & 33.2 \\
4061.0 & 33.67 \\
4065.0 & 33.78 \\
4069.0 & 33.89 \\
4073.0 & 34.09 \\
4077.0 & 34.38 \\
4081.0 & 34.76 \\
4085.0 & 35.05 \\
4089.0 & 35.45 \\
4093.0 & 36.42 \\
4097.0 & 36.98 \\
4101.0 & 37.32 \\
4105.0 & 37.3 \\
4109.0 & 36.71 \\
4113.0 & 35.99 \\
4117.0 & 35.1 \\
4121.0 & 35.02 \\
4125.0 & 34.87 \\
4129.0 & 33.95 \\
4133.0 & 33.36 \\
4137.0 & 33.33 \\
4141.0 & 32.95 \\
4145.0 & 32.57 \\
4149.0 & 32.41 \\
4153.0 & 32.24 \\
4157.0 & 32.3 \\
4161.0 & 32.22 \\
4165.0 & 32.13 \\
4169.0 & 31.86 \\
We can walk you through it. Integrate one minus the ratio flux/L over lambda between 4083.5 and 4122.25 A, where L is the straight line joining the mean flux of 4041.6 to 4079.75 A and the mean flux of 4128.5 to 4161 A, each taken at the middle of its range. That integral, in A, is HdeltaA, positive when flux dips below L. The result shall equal -3.5 A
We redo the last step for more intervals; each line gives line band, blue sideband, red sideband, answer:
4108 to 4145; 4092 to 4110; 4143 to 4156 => 0.2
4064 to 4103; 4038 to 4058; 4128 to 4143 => -2.5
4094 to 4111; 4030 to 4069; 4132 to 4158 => -2.1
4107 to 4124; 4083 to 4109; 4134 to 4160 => -0.3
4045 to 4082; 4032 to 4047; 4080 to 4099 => 0.8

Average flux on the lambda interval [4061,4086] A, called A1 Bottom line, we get 34.2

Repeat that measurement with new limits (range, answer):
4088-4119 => 36.4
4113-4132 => 34.8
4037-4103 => 34.4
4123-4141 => 33.8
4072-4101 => 35.5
